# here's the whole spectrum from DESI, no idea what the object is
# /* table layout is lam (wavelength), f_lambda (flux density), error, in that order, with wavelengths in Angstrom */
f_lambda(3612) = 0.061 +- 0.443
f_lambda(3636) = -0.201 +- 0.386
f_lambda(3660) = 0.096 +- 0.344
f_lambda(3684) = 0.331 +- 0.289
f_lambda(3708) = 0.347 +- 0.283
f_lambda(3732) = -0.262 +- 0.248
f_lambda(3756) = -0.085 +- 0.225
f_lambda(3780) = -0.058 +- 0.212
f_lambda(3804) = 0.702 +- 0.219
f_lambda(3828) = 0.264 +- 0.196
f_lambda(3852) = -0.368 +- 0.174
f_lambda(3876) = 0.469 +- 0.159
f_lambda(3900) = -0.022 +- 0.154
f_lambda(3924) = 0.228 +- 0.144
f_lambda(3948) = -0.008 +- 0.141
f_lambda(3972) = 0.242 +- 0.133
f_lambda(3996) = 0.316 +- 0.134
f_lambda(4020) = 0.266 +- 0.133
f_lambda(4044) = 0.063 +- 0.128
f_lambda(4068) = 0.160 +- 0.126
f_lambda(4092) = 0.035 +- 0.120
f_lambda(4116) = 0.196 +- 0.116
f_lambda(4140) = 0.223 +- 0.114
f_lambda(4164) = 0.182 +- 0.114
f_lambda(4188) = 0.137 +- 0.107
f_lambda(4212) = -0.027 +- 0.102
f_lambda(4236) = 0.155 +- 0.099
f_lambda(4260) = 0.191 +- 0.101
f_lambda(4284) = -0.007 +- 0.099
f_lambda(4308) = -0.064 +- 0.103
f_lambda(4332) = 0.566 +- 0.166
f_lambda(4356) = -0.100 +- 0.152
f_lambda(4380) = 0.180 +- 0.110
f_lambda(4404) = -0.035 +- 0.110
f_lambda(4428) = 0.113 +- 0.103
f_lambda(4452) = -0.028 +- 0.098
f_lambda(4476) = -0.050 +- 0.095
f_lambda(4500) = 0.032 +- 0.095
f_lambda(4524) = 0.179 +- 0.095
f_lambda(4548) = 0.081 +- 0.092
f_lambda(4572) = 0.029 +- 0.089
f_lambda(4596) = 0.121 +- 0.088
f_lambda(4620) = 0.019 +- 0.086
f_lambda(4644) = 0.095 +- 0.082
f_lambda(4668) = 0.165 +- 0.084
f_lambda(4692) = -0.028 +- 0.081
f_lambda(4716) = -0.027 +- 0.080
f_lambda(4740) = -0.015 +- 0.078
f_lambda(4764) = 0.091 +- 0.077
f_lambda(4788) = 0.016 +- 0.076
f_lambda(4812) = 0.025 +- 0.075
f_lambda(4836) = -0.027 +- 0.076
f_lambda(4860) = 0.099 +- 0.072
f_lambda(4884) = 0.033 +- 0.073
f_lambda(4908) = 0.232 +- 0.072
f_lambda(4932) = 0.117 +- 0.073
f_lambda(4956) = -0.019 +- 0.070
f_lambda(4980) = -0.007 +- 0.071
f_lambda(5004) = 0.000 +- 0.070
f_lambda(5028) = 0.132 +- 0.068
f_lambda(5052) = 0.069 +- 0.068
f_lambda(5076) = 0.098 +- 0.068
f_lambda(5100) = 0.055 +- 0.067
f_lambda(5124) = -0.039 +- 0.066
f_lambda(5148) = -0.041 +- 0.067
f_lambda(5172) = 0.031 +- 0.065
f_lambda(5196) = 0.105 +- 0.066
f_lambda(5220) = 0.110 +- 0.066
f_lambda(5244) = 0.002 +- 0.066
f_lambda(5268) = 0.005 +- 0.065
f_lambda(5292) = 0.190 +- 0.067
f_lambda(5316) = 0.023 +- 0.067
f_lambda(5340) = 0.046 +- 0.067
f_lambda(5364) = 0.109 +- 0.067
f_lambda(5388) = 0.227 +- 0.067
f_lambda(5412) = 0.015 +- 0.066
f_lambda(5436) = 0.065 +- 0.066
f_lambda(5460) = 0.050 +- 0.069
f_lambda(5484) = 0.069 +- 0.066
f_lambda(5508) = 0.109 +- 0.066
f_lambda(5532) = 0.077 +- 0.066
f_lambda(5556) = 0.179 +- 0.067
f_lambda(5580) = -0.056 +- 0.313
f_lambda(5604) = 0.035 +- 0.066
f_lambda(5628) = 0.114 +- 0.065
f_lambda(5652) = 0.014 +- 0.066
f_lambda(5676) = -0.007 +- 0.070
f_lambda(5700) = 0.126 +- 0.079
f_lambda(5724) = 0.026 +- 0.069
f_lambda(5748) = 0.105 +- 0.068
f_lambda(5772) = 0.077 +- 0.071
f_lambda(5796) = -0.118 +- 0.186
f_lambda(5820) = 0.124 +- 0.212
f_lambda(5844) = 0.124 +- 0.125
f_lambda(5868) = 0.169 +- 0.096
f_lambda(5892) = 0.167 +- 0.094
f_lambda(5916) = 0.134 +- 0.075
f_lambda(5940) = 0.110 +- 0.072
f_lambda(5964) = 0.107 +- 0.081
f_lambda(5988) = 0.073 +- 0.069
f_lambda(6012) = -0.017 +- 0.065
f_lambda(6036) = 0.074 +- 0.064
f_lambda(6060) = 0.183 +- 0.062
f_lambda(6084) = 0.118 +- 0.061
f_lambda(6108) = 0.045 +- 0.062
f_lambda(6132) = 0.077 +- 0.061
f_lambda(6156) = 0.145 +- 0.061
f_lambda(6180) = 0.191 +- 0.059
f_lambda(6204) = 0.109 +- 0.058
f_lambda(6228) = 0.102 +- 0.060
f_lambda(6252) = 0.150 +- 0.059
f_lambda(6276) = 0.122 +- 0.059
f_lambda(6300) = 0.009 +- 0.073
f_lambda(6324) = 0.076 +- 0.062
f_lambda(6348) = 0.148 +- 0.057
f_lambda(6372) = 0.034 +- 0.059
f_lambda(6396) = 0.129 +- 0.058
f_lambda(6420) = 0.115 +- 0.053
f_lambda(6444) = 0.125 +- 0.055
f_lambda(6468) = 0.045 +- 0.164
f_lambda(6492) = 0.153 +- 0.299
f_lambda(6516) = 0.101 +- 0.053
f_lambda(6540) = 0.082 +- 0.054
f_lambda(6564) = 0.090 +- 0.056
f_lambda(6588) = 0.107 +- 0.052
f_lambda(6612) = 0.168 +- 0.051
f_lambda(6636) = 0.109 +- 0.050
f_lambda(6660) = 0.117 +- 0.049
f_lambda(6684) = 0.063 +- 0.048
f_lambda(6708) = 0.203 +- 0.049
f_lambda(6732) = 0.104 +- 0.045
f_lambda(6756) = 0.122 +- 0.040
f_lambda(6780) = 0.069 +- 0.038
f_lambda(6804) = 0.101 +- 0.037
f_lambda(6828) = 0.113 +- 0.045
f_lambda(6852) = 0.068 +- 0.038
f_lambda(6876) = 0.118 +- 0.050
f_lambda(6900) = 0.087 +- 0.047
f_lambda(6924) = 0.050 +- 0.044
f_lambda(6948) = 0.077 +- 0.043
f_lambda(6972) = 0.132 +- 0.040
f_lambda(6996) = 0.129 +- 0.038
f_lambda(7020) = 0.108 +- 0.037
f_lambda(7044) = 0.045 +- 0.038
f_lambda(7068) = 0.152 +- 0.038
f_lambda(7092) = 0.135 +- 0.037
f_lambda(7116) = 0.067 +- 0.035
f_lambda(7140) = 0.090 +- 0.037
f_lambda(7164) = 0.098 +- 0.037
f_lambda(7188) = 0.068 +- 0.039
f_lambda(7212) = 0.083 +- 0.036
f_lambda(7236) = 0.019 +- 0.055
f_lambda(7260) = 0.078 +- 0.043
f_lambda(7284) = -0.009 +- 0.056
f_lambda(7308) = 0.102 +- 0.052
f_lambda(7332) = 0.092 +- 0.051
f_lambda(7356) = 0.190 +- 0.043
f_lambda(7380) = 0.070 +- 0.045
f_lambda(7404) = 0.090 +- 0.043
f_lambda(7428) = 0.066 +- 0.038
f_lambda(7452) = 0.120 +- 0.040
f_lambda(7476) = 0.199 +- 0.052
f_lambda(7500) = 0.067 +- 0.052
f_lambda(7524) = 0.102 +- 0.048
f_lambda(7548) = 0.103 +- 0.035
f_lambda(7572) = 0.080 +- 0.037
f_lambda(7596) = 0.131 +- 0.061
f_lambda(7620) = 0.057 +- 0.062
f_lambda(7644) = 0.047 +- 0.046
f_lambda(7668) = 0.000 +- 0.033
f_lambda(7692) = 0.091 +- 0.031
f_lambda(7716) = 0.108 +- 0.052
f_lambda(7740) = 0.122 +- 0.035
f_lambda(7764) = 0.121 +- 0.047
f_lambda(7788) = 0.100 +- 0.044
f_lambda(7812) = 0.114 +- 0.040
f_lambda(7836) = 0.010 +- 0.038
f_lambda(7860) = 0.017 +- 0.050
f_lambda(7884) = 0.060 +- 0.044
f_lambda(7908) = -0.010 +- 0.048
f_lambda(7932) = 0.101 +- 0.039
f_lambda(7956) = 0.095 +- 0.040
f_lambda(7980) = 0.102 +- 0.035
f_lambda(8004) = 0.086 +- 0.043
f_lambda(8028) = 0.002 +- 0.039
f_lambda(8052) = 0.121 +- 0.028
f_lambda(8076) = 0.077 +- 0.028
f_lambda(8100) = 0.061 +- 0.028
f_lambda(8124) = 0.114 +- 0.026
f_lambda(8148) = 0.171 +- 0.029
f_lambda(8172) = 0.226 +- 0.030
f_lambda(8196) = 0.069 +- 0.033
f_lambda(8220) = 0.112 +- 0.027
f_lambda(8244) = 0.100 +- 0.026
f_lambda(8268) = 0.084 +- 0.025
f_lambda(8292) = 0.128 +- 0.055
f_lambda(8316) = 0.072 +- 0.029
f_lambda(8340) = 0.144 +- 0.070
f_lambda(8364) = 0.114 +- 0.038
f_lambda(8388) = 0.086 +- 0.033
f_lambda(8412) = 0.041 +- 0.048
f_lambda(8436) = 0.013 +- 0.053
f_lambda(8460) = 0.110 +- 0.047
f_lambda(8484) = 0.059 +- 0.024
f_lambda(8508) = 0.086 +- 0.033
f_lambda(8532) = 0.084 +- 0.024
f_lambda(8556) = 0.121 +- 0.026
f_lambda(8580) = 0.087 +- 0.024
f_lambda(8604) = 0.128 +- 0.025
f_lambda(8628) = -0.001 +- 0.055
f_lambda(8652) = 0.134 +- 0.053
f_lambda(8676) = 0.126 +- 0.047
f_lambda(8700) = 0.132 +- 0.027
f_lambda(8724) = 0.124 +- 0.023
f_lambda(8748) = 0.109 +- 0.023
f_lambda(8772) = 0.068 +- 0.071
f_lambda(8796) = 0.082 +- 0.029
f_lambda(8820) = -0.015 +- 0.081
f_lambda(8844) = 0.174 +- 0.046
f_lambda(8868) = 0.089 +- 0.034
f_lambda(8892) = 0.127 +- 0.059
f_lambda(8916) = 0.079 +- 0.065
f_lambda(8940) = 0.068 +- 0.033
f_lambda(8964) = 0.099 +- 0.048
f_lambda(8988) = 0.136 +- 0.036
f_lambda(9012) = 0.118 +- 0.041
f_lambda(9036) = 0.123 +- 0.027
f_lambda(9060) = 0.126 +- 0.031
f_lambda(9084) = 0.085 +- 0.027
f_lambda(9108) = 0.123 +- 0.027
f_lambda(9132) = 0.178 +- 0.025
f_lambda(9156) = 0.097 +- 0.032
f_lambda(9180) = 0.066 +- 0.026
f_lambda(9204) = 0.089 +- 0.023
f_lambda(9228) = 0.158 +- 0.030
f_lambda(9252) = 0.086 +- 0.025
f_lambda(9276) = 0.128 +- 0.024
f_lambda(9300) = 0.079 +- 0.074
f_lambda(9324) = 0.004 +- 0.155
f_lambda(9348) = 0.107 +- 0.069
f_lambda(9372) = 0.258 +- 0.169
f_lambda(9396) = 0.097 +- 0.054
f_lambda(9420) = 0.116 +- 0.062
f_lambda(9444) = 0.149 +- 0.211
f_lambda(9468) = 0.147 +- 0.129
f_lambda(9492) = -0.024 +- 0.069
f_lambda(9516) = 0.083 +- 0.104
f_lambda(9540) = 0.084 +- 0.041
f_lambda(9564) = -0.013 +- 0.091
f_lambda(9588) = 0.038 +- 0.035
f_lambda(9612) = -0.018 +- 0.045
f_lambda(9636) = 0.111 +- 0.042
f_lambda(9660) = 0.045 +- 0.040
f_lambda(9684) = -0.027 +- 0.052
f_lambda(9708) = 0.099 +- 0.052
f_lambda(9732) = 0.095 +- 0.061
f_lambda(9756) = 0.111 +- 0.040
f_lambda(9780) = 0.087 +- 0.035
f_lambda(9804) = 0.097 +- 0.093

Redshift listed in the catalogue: 1.189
